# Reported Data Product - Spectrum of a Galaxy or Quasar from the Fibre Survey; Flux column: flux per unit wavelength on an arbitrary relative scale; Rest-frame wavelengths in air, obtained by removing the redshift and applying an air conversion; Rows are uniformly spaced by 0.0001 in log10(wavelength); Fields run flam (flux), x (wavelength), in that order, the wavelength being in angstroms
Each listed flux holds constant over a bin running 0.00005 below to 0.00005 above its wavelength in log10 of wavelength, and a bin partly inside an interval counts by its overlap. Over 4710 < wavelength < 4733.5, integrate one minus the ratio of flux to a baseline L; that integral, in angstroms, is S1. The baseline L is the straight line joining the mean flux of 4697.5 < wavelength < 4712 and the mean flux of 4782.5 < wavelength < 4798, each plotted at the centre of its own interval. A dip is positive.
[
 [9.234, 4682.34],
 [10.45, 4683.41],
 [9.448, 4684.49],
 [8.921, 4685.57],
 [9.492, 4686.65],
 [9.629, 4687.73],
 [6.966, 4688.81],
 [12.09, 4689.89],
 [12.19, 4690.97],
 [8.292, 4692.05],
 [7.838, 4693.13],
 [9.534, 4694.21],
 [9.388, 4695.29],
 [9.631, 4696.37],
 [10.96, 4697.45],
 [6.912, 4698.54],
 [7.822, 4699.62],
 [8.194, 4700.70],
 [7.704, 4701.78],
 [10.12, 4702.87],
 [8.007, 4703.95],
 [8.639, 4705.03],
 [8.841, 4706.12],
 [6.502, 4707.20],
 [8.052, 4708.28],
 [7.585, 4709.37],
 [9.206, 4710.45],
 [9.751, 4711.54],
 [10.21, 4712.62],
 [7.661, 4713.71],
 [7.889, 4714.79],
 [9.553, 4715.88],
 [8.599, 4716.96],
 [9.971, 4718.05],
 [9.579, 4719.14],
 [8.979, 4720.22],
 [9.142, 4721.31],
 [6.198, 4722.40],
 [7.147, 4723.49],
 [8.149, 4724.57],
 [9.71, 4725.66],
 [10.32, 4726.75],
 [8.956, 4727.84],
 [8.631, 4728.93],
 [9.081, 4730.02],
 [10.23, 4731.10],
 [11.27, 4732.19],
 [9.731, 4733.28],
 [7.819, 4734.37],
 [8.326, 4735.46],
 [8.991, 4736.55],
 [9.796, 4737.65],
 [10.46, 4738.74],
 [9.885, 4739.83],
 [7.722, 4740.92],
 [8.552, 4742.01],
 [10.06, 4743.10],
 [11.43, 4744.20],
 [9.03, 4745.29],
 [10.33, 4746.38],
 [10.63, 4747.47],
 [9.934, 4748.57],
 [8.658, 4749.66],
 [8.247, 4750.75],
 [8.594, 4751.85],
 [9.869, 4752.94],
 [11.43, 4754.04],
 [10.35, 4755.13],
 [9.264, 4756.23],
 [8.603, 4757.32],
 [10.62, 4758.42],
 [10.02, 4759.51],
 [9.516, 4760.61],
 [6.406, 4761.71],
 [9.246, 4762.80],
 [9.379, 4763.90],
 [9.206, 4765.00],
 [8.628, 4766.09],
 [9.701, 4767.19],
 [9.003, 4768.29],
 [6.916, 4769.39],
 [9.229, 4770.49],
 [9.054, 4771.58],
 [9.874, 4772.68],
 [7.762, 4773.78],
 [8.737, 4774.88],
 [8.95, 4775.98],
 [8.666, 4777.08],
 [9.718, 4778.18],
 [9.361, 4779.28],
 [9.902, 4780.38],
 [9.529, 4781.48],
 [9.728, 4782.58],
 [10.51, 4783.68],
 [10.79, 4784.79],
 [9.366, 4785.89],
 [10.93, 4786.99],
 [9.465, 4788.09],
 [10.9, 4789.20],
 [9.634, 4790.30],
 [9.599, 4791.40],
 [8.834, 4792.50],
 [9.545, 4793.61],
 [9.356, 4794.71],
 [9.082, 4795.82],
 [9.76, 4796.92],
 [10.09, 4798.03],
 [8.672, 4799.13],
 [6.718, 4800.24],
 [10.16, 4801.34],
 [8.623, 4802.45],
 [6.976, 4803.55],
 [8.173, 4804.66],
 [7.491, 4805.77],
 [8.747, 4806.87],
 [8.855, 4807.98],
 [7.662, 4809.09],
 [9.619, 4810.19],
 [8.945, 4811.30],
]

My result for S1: -1.2 angstroms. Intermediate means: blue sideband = 8.34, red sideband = 9.83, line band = 9.08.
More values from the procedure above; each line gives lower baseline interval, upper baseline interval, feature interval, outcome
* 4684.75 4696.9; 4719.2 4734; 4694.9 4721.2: 1.5 angstroms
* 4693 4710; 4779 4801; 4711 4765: -1.9 angstroms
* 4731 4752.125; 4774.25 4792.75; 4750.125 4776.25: 1.3 angstroms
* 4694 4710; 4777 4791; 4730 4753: -0.7 angstroms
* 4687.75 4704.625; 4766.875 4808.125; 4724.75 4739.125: -0.5 angstroms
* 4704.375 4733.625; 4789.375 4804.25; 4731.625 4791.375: -3.2 angstroms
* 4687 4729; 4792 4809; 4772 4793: -2.1 angstroms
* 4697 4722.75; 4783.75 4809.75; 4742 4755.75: -1.5 angstroms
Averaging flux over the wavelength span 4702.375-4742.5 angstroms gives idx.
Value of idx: 8.9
